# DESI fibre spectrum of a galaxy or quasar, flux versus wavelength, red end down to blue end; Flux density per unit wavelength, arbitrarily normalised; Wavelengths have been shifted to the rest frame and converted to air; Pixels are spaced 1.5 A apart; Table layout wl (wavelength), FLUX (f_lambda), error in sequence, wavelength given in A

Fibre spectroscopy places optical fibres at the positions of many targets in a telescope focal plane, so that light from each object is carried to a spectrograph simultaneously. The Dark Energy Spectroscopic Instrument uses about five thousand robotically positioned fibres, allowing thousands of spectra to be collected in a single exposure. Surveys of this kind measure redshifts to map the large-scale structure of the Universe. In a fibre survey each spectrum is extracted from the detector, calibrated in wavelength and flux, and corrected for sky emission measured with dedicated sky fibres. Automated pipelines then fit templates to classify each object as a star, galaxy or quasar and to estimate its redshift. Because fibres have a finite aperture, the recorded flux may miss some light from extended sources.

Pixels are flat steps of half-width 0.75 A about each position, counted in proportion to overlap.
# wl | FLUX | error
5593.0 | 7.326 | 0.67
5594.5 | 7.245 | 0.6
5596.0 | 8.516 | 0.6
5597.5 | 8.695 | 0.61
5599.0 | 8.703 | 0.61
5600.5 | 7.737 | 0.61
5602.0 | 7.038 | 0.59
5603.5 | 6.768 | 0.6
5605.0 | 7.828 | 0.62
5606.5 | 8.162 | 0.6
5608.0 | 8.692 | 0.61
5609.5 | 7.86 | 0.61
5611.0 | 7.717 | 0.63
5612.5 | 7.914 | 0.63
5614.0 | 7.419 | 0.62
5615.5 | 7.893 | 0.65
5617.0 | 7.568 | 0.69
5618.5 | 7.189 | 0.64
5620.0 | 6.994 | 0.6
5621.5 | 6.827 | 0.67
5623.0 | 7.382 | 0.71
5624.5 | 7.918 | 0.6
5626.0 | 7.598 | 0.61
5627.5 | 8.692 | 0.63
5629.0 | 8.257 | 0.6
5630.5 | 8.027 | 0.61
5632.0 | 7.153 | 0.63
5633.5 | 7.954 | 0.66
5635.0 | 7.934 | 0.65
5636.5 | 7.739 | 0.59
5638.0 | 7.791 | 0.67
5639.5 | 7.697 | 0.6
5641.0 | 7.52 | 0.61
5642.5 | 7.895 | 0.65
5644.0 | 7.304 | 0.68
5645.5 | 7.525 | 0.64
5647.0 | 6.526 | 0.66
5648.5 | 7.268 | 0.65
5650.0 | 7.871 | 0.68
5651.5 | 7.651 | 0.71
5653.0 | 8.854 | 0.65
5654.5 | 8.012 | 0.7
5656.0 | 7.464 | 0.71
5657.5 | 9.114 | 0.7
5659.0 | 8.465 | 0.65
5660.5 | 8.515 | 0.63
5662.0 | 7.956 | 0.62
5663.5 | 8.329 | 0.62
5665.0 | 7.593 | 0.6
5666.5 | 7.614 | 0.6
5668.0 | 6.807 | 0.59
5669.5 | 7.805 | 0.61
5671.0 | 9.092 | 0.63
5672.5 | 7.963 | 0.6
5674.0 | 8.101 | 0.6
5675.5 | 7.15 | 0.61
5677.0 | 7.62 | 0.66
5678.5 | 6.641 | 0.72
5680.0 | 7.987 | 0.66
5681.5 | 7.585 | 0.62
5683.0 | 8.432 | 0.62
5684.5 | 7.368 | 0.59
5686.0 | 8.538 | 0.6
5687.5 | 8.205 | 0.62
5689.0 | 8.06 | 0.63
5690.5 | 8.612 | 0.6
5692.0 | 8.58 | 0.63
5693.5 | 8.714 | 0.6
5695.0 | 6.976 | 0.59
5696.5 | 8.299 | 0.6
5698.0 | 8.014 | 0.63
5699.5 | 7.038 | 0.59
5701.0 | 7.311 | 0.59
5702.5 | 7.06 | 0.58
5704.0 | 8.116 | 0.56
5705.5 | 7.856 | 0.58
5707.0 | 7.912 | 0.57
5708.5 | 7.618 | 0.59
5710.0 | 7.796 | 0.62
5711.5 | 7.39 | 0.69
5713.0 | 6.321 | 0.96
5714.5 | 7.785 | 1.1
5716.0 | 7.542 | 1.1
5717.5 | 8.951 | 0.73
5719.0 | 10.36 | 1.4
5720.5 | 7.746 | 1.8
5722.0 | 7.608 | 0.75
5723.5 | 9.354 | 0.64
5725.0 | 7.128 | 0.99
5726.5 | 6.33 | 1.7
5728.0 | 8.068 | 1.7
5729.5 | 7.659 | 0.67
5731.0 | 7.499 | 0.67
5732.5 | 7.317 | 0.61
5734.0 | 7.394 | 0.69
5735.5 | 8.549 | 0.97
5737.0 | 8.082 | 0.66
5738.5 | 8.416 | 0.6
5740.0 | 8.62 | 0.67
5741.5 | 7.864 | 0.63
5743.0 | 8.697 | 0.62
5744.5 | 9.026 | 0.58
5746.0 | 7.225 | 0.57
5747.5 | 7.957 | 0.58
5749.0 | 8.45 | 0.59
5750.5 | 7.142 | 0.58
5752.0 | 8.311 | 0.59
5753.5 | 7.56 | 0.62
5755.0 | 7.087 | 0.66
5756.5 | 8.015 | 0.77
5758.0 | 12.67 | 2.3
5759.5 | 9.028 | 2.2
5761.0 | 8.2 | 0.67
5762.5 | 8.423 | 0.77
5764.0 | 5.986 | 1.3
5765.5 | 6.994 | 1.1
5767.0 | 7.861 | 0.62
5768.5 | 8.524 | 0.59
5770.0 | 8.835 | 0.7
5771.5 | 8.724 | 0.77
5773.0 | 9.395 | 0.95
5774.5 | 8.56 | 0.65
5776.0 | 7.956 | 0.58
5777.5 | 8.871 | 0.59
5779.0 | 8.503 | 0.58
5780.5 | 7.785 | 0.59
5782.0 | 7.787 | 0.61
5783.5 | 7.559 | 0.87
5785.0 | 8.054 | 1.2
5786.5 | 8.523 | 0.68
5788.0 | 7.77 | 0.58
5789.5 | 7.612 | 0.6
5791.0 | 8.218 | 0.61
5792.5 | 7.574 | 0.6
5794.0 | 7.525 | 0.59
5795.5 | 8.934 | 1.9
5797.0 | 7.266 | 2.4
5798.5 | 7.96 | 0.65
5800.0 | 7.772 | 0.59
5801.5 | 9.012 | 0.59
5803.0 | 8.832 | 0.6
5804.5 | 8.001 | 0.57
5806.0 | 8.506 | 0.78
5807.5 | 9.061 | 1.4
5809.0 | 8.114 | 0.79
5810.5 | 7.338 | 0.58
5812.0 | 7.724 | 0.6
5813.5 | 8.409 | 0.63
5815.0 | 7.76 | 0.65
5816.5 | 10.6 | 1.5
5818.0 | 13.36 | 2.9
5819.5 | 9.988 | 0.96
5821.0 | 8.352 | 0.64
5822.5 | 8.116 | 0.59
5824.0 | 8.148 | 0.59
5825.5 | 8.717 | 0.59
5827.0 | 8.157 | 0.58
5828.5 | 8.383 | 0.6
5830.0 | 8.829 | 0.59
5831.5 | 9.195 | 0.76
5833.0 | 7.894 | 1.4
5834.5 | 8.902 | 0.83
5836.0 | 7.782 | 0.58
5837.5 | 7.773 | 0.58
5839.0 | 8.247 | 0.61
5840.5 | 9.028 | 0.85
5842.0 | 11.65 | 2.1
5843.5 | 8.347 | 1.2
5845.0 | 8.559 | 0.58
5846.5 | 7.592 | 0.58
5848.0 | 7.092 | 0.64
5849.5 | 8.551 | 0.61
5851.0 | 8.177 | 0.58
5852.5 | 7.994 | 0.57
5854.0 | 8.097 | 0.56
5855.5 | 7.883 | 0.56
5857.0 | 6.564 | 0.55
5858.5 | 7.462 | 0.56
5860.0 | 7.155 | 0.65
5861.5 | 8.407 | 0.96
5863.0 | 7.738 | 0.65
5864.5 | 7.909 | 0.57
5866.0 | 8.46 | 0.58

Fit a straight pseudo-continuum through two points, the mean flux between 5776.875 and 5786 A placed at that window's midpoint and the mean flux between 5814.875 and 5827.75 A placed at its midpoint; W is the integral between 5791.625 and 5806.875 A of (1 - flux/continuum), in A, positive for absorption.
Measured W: 0.9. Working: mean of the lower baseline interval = 8.09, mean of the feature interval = 8.15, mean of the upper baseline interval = 9.32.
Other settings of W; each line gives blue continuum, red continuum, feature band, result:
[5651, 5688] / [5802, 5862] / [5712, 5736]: 0.9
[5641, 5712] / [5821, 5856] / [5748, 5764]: -0.5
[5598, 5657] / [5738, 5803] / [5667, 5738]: 1.1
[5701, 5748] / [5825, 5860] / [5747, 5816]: -0.9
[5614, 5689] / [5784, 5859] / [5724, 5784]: 0.3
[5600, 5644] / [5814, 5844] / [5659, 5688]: 0.5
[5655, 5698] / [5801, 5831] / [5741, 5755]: 0.7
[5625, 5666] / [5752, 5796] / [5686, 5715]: 0.8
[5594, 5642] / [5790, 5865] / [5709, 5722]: 0.1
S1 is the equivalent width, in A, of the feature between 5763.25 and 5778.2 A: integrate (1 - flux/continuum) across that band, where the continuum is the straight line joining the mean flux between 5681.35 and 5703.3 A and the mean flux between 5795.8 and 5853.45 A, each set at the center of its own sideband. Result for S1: 0.2 A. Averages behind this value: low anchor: 7.93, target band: 8.17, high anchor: 8.56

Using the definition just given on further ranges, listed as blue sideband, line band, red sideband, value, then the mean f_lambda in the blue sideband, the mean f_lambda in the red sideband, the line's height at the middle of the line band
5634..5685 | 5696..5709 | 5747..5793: 0.4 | 7.8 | 8.2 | 7.96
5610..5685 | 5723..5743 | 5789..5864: 0.4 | 7.76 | 8.37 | 8.05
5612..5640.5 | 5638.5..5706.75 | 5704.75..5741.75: -0.6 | 7.68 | 7.89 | 7.78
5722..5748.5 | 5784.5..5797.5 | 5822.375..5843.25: 0.6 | 7.95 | 8.64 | 8.34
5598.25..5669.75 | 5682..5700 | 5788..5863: -0.3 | 7.76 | 8.37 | 7.94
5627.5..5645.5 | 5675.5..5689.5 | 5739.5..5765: 0.3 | 7.78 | 8.23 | 7.96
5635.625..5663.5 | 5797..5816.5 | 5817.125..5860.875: 0.3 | 7.86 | 8.49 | 8.38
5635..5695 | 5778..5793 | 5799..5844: 1.0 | 7.89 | 8.73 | 8.54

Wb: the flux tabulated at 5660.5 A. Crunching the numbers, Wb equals 8.515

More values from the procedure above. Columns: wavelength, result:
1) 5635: 7.934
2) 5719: 10.36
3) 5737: 8.082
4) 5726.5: 6.33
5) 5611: 7.717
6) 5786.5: 8.523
